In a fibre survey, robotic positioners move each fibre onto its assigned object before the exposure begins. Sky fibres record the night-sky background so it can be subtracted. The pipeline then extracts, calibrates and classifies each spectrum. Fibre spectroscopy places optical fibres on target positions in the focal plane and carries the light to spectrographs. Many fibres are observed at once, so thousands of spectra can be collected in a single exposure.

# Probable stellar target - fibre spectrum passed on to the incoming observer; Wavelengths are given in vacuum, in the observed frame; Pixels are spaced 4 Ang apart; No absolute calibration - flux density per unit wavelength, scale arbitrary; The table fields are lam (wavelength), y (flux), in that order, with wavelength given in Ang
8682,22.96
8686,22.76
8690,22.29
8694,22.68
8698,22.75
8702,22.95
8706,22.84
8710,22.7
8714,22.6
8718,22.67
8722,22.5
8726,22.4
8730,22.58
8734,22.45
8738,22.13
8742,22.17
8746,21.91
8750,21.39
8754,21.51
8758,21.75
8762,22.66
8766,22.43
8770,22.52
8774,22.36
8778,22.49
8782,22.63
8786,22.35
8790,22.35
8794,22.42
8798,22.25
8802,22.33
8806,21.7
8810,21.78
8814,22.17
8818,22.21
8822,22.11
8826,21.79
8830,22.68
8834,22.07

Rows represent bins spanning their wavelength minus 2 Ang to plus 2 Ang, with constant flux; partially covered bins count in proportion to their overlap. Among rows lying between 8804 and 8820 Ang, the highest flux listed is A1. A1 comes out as 22.21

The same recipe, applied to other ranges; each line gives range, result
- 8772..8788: 22.63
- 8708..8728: 22.7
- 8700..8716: 22.95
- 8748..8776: 22.66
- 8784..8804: 22.42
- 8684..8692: 22.76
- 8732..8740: 22.45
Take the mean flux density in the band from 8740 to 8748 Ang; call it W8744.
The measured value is 22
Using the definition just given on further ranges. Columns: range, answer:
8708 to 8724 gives 22.6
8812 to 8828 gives 22.1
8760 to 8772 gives 22.5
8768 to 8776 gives 22.4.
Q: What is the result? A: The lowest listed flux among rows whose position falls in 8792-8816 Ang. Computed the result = 21.7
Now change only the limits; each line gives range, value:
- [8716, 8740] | 22.13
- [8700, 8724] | 22.5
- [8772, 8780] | 22.36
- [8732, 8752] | 21.39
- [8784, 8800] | 22.25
